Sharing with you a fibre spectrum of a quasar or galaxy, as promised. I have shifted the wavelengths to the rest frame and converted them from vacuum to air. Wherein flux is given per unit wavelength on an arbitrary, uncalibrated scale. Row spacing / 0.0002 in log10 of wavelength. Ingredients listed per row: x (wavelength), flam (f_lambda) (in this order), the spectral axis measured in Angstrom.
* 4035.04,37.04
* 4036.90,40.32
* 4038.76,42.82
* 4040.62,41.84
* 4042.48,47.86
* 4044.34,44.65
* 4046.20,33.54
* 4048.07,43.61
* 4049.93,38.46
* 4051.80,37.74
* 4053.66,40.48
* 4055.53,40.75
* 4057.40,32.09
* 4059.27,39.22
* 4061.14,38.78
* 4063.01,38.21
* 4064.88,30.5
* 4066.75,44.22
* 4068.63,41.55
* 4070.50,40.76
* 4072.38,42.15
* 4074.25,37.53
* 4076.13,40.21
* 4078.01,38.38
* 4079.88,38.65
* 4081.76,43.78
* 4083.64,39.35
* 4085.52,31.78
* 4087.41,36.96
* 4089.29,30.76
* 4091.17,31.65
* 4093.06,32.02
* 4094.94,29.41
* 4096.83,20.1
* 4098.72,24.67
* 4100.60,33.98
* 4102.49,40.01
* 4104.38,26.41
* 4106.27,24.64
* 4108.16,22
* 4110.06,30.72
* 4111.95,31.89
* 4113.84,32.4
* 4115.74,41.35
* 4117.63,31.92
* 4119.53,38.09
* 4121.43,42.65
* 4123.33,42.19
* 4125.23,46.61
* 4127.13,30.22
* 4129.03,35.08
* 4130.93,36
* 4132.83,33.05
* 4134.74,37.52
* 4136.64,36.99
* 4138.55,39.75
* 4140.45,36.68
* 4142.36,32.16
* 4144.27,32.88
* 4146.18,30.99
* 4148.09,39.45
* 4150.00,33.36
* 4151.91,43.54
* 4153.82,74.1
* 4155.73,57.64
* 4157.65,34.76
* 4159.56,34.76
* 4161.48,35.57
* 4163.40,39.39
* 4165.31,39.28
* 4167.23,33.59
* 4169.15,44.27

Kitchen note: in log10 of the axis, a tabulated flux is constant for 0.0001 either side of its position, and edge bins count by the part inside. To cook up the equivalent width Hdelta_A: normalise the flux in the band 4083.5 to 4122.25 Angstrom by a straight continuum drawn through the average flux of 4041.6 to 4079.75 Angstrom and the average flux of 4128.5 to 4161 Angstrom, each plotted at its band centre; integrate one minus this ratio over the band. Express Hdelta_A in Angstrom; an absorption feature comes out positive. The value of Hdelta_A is 7.4 Angstrom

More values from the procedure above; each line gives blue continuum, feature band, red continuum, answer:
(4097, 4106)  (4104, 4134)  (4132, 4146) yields -1.6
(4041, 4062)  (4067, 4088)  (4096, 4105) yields -3.2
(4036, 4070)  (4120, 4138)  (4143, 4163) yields 1.4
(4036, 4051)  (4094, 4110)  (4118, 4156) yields 5.0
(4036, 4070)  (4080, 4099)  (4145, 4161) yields 3.9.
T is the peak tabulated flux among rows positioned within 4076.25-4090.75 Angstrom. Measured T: 43.78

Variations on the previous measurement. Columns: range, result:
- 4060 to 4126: 46.61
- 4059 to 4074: 44.22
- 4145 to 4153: 43.54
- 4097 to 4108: 40.01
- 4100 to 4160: 74.1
